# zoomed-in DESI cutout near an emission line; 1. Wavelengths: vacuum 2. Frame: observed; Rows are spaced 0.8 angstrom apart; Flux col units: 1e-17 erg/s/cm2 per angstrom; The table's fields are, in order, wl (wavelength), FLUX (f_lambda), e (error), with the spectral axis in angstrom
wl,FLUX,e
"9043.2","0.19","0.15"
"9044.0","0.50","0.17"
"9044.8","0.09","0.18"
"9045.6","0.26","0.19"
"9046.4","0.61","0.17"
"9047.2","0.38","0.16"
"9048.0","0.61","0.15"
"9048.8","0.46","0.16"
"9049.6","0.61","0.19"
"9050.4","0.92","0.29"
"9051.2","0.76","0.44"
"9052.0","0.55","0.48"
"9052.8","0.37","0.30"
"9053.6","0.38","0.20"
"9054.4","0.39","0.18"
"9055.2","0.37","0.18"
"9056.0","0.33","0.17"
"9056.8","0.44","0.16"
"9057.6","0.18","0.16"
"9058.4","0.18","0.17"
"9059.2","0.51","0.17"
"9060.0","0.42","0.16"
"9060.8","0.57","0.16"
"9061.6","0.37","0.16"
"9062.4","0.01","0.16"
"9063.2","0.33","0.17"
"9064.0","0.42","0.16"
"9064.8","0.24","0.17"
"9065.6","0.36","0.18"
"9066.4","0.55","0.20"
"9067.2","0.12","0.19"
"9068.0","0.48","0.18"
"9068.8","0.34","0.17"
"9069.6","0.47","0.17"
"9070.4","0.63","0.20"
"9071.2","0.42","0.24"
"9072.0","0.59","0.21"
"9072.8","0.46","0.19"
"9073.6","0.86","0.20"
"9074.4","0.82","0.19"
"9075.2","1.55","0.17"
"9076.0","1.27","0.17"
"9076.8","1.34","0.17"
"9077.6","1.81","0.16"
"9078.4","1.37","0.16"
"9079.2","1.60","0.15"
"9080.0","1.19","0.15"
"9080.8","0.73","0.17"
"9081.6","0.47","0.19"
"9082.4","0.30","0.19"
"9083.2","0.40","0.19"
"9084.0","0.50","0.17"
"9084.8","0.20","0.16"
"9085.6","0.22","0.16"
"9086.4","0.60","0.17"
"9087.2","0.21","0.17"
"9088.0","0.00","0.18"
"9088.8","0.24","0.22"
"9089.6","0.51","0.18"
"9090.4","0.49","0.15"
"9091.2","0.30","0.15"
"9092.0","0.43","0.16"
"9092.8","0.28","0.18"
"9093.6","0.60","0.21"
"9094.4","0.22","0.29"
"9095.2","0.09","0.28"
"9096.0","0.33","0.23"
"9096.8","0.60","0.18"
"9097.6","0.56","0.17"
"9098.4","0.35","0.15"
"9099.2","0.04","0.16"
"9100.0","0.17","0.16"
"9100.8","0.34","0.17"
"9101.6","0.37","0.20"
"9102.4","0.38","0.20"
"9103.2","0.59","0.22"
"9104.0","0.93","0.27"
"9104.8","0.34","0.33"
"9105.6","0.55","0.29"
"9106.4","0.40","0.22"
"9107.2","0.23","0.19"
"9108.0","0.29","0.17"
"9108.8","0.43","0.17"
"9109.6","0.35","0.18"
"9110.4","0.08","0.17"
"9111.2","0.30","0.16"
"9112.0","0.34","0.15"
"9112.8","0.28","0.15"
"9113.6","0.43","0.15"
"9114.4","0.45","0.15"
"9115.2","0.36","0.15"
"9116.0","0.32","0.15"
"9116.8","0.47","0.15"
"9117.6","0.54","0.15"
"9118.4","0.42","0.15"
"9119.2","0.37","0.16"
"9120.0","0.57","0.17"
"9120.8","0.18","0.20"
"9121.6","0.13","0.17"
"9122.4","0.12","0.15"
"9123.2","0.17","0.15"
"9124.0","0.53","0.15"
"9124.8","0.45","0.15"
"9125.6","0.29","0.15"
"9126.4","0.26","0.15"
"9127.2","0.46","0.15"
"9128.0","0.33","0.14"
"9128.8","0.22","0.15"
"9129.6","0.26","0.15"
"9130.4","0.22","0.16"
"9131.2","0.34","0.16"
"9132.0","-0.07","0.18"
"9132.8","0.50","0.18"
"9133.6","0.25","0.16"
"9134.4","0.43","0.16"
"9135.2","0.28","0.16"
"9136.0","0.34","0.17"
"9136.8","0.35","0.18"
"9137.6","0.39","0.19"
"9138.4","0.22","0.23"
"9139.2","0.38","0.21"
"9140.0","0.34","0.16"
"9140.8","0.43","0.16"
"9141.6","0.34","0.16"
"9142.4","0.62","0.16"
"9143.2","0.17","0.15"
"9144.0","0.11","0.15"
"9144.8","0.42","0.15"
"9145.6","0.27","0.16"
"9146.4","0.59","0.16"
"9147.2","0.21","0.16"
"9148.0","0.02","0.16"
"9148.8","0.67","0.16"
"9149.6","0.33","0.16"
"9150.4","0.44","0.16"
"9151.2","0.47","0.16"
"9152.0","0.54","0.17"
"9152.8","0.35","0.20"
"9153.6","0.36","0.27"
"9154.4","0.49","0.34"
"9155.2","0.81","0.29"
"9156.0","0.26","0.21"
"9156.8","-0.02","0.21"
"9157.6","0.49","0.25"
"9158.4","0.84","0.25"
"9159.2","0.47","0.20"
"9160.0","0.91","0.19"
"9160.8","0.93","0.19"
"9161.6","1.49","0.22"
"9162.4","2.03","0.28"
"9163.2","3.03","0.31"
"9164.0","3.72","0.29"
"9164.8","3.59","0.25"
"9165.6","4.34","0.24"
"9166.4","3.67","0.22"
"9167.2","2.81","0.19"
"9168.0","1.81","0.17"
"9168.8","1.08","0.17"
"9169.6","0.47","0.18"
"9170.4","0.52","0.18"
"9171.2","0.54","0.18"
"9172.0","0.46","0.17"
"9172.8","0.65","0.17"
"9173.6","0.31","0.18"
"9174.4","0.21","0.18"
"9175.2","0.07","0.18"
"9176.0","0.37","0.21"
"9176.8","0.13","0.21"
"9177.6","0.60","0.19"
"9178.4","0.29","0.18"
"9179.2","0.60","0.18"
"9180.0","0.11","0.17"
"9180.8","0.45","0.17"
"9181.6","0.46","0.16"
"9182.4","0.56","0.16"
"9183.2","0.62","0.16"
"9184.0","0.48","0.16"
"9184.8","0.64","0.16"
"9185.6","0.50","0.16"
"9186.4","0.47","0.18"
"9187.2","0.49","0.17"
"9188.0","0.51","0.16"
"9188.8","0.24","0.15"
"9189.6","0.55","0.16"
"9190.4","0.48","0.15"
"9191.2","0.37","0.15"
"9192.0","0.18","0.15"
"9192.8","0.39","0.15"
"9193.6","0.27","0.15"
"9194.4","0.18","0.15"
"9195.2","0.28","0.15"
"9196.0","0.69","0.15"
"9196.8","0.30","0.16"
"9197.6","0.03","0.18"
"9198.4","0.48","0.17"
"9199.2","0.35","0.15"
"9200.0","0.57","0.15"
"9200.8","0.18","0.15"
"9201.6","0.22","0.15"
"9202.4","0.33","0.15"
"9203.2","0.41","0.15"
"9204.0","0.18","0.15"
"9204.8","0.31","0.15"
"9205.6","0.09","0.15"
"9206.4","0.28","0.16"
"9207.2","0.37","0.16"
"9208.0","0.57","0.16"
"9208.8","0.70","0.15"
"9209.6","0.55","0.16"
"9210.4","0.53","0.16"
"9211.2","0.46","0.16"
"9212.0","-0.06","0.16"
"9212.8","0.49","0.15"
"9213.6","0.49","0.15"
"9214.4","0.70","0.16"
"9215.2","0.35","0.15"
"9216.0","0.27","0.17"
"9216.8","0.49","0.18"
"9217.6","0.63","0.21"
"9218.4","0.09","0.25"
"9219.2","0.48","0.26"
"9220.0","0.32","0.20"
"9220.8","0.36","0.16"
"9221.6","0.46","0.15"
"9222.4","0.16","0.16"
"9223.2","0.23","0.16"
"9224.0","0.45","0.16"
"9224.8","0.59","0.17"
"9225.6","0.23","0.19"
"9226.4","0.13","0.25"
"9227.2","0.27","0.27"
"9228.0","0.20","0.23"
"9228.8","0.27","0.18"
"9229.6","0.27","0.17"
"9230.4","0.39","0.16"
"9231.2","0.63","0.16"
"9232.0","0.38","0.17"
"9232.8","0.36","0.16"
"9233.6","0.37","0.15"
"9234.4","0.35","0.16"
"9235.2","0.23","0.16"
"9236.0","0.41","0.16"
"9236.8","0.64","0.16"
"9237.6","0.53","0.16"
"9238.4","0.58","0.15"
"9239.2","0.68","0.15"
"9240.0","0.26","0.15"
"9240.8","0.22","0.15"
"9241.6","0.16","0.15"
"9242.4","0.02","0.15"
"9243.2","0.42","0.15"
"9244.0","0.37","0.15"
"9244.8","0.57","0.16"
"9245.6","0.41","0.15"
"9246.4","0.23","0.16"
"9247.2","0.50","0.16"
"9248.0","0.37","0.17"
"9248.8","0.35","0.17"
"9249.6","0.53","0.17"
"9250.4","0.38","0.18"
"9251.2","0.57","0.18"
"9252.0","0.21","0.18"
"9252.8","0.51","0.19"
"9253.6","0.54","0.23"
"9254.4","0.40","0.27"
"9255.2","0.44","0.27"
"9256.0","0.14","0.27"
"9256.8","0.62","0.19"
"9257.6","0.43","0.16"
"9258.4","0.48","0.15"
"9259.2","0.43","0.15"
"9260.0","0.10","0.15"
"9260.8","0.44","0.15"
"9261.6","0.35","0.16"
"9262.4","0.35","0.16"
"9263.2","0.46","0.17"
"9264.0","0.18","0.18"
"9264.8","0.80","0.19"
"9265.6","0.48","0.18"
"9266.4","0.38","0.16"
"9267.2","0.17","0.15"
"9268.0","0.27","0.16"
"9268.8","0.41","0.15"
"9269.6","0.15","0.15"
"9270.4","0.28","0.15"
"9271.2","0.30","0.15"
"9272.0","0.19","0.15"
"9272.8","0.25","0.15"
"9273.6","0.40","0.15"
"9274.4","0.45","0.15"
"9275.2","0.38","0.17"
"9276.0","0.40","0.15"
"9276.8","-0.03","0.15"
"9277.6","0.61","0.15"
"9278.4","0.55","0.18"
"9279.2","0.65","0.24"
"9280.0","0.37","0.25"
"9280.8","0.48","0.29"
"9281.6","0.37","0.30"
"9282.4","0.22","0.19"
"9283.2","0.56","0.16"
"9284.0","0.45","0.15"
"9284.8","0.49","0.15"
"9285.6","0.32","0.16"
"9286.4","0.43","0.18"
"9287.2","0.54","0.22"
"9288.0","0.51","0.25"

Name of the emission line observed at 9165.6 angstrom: [O III]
